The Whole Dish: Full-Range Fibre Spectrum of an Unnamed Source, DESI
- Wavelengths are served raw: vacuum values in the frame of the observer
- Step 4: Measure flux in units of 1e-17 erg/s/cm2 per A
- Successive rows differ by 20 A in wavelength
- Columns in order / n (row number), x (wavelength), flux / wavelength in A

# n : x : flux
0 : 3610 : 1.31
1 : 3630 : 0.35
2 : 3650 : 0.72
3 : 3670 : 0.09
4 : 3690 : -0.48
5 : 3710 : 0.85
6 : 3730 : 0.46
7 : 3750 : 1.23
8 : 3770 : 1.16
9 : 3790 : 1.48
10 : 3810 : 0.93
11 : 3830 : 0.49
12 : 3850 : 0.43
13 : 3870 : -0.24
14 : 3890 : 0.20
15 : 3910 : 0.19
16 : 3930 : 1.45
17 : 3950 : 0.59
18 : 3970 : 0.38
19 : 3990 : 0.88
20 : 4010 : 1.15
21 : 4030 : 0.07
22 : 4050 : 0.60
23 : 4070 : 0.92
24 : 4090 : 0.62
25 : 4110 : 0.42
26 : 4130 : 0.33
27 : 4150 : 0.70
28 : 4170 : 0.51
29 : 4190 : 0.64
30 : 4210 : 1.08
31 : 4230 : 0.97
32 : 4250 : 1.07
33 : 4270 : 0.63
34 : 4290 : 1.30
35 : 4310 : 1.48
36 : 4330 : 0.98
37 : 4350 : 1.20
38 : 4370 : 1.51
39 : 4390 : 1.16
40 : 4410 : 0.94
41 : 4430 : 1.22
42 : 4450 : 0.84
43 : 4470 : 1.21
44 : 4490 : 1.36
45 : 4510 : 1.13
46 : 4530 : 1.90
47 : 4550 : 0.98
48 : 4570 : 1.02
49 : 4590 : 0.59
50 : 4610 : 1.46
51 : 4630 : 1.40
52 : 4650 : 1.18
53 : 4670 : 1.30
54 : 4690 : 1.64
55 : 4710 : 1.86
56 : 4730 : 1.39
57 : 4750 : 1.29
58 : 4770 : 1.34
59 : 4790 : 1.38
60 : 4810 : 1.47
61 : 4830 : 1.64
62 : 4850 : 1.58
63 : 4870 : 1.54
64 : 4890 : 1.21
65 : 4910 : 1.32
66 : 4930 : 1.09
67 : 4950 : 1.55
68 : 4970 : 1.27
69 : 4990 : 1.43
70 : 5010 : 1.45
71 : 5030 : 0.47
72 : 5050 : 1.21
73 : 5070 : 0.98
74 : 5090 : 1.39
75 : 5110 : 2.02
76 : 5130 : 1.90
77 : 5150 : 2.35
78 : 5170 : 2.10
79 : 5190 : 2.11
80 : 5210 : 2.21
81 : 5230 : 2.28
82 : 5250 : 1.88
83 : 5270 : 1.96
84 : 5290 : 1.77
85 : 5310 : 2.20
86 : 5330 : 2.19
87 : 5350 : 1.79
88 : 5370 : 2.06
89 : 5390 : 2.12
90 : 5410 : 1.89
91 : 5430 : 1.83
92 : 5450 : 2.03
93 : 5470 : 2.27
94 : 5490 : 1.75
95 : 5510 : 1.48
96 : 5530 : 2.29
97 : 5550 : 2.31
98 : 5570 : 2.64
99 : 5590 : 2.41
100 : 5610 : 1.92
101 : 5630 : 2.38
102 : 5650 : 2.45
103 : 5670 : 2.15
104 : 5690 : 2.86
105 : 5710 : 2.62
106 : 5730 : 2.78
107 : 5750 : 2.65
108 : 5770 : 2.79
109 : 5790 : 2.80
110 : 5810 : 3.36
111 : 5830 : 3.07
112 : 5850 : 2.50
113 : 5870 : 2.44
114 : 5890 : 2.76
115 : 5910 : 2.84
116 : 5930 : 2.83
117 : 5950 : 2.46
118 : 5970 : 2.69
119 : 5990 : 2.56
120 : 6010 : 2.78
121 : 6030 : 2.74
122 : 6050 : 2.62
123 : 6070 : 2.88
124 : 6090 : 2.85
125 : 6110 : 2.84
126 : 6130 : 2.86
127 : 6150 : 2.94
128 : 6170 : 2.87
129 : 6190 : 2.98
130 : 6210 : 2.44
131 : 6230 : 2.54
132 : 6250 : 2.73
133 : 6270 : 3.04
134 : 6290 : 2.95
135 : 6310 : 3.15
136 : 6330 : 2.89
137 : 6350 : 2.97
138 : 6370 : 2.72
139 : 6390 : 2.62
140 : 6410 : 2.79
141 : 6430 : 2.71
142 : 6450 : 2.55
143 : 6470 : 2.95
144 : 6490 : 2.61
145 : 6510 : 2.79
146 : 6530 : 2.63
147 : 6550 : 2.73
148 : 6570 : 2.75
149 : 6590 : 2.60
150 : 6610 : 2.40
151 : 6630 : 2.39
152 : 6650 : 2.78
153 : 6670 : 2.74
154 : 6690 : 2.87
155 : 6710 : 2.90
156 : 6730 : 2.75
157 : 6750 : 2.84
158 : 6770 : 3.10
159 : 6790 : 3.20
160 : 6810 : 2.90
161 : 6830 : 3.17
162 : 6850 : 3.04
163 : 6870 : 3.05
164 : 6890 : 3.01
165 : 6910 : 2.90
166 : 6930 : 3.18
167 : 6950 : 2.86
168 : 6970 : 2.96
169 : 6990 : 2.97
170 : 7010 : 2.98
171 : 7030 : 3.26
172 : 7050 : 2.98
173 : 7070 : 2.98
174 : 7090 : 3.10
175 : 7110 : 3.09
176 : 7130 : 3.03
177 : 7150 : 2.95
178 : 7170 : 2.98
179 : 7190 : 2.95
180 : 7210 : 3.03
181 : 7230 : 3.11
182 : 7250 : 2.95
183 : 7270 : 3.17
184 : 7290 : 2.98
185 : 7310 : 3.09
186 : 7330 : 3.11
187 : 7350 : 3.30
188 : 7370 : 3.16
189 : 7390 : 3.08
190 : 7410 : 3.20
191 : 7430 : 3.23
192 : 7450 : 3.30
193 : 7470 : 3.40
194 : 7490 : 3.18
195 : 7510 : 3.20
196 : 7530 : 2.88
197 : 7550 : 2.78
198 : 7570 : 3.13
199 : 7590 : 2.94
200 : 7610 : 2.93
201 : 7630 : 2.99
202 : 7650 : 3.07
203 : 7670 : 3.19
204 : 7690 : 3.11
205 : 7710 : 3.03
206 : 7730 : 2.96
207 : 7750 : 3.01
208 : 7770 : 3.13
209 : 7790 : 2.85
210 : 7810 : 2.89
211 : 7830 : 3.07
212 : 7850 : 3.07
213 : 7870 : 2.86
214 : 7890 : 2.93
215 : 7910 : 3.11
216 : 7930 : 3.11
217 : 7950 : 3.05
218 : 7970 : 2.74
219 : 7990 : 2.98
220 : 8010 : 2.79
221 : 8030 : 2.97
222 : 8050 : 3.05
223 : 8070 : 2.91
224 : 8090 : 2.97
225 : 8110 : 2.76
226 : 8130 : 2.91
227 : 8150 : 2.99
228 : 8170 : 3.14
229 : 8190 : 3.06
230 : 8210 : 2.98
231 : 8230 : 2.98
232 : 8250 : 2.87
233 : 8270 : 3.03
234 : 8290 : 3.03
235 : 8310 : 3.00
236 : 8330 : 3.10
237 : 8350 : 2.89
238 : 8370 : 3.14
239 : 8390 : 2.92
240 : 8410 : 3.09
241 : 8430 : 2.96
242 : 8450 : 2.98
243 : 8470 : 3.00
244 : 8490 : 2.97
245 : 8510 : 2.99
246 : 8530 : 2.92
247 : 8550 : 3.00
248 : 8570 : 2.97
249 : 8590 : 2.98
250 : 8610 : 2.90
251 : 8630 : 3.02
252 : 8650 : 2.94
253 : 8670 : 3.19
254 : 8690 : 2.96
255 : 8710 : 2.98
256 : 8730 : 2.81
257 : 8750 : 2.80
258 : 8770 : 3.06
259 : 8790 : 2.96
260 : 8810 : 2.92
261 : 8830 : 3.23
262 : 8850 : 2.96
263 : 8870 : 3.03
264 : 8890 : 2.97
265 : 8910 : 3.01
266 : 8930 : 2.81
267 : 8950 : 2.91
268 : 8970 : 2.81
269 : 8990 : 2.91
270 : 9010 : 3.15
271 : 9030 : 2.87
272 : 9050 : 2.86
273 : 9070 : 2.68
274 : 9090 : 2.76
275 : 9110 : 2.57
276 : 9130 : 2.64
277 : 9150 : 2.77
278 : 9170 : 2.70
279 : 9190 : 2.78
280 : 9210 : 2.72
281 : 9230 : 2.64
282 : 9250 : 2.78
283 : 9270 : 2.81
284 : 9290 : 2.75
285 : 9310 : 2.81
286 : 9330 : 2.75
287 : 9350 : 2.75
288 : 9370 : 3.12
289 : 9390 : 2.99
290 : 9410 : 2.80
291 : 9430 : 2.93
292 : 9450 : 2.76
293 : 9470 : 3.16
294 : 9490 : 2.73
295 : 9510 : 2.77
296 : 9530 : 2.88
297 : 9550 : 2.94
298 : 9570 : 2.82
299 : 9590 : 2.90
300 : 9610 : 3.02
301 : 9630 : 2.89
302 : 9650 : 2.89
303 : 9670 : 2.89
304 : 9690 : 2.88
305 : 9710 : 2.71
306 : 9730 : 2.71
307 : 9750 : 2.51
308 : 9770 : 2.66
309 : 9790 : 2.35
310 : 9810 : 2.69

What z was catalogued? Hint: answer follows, 0.279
